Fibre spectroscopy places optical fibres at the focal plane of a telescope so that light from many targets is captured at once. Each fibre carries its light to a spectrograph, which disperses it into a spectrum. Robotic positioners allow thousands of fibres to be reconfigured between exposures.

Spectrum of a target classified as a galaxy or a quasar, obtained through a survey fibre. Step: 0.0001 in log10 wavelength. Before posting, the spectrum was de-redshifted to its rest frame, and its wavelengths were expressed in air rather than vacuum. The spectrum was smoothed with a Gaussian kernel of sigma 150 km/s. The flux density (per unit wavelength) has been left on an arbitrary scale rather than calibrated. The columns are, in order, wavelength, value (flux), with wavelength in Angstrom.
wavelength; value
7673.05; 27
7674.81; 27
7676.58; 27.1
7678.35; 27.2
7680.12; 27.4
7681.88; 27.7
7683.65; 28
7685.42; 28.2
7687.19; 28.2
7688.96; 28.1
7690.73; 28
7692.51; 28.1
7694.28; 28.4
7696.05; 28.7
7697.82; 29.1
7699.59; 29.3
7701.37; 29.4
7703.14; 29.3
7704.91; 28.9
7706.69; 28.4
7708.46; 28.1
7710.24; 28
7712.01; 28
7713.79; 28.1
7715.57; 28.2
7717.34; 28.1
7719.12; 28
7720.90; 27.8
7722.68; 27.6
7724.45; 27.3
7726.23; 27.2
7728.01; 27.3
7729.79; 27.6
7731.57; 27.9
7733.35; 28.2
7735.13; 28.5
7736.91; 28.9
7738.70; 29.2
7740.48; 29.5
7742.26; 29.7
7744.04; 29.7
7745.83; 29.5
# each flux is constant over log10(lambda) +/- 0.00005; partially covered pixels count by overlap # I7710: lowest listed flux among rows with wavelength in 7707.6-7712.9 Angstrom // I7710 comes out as 28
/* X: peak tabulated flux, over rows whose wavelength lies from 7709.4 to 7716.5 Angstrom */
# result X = 28.2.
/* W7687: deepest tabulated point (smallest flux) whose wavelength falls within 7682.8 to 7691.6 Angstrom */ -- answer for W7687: 28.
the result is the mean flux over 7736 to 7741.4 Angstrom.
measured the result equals 29.2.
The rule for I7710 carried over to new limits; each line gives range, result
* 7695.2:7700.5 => 28.7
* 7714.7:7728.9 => 27.2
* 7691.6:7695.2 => 28.1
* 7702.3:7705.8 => 28.9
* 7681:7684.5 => 27.7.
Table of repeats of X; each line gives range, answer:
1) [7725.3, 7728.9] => 27.3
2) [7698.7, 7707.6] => 29.4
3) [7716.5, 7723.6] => 28.1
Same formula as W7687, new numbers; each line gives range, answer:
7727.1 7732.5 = 27.3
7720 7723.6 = 27.6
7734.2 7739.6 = 28.5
